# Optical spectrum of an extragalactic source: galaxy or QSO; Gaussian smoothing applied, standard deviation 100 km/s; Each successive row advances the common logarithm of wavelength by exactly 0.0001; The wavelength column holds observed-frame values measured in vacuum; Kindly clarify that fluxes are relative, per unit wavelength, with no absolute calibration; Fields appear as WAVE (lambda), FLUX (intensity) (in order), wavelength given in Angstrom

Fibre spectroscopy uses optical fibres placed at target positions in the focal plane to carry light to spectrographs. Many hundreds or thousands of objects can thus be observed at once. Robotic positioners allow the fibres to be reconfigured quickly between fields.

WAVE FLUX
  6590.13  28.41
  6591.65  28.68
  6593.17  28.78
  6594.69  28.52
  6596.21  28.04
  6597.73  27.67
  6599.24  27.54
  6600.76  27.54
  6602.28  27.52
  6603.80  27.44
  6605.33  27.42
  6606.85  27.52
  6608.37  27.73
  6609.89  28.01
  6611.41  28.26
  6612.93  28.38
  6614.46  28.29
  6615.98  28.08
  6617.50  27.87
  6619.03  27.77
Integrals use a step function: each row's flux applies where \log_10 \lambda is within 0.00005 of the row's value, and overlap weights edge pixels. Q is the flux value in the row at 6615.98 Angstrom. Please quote 28.08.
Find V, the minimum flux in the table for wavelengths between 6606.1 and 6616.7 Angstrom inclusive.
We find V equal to 27.52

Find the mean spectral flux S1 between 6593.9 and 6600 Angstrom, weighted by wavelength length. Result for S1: 28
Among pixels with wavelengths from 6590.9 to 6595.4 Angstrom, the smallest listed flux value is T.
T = 28.52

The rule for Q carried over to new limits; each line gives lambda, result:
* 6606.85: 27.52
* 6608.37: 27.73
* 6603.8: 27.44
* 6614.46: 28.29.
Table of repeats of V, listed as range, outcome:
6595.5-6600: 27.54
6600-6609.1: 27.42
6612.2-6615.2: 28.29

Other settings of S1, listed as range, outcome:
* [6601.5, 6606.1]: 27.4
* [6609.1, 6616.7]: 28.2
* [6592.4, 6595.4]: 28.6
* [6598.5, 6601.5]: 27.5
